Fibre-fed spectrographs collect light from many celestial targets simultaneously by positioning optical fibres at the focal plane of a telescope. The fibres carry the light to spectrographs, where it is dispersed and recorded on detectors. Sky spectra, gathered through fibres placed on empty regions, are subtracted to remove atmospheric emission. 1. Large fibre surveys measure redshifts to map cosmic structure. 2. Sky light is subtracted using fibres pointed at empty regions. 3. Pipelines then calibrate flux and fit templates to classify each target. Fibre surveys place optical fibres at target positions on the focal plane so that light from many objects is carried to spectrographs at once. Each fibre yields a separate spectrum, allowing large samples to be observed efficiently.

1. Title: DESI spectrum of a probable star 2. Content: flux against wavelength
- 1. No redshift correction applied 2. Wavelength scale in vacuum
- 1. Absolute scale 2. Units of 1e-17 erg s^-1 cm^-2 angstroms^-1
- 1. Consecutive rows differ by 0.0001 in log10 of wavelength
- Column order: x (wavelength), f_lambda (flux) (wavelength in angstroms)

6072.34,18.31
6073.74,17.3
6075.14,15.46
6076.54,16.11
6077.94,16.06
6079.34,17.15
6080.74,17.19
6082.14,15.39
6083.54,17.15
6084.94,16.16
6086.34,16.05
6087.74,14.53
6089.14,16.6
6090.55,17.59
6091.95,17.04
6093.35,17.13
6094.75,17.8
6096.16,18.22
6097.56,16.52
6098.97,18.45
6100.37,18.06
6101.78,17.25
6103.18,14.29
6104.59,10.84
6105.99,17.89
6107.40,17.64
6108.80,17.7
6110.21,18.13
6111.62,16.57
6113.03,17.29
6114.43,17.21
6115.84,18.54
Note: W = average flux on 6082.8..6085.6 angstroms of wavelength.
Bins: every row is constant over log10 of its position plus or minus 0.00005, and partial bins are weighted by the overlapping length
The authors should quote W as 16.7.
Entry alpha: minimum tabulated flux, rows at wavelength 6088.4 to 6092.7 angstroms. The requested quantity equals 16.6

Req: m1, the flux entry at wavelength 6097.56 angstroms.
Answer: 16.52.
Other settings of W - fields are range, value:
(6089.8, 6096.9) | 17.5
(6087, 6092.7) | 16.4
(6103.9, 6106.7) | 14.4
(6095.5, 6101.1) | 17.8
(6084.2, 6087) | 16.1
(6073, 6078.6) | 16.2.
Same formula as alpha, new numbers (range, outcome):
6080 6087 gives 15.39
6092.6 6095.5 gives 17.13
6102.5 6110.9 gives 10.84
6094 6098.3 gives 16.52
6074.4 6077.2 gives 15.46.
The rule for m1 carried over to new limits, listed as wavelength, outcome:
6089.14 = 16.6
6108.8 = 17.7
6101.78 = 17.25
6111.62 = 16.57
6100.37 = 18.06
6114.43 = 17.21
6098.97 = 18.45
